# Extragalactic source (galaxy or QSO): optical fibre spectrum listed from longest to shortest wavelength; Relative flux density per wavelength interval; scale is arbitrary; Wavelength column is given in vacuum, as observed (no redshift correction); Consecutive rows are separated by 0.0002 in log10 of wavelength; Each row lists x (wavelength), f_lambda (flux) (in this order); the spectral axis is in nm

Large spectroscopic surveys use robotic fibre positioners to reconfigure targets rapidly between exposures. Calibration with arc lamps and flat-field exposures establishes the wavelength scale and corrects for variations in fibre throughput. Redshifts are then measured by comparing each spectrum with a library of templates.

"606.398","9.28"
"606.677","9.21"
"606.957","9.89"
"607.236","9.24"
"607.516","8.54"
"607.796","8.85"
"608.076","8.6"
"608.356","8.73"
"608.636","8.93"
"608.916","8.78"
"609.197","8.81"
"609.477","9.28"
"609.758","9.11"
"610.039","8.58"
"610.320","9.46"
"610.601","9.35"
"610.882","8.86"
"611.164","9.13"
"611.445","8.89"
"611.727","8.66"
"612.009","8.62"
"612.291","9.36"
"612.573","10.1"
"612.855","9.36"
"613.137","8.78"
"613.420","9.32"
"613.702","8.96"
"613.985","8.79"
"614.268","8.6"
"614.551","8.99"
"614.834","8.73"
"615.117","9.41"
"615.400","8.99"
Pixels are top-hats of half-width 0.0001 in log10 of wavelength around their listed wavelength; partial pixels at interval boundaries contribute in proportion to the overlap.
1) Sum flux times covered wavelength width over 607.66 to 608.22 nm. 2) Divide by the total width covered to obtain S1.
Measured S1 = 8.73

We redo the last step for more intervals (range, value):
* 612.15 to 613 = 9.61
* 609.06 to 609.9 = 9.07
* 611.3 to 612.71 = 9.12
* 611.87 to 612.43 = 8.99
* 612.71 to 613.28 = 9.08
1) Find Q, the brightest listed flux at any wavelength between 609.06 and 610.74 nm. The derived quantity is 9.46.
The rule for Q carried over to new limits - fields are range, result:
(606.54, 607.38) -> 9.89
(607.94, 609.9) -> 9.28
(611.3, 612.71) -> 10.1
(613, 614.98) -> 9.32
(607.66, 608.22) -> 8.85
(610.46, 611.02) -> 9.35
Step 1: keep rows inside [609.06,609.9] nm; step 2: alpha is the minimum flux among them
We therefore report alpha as 8.81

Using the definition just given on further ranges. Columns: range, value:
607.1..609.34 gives 8.54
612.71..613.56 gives 8.78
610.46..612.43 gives 8.62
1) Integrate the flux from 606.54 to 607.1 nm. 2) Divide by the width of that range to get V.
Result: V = 9.55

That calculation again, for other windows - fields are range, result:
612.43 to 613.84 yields 9.31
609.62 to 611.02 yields 9.07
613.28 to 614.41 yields 8.92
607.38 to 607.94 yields 8.69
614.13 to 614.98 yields 8.78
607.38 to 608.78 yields 8.73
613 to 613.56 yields 9.04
